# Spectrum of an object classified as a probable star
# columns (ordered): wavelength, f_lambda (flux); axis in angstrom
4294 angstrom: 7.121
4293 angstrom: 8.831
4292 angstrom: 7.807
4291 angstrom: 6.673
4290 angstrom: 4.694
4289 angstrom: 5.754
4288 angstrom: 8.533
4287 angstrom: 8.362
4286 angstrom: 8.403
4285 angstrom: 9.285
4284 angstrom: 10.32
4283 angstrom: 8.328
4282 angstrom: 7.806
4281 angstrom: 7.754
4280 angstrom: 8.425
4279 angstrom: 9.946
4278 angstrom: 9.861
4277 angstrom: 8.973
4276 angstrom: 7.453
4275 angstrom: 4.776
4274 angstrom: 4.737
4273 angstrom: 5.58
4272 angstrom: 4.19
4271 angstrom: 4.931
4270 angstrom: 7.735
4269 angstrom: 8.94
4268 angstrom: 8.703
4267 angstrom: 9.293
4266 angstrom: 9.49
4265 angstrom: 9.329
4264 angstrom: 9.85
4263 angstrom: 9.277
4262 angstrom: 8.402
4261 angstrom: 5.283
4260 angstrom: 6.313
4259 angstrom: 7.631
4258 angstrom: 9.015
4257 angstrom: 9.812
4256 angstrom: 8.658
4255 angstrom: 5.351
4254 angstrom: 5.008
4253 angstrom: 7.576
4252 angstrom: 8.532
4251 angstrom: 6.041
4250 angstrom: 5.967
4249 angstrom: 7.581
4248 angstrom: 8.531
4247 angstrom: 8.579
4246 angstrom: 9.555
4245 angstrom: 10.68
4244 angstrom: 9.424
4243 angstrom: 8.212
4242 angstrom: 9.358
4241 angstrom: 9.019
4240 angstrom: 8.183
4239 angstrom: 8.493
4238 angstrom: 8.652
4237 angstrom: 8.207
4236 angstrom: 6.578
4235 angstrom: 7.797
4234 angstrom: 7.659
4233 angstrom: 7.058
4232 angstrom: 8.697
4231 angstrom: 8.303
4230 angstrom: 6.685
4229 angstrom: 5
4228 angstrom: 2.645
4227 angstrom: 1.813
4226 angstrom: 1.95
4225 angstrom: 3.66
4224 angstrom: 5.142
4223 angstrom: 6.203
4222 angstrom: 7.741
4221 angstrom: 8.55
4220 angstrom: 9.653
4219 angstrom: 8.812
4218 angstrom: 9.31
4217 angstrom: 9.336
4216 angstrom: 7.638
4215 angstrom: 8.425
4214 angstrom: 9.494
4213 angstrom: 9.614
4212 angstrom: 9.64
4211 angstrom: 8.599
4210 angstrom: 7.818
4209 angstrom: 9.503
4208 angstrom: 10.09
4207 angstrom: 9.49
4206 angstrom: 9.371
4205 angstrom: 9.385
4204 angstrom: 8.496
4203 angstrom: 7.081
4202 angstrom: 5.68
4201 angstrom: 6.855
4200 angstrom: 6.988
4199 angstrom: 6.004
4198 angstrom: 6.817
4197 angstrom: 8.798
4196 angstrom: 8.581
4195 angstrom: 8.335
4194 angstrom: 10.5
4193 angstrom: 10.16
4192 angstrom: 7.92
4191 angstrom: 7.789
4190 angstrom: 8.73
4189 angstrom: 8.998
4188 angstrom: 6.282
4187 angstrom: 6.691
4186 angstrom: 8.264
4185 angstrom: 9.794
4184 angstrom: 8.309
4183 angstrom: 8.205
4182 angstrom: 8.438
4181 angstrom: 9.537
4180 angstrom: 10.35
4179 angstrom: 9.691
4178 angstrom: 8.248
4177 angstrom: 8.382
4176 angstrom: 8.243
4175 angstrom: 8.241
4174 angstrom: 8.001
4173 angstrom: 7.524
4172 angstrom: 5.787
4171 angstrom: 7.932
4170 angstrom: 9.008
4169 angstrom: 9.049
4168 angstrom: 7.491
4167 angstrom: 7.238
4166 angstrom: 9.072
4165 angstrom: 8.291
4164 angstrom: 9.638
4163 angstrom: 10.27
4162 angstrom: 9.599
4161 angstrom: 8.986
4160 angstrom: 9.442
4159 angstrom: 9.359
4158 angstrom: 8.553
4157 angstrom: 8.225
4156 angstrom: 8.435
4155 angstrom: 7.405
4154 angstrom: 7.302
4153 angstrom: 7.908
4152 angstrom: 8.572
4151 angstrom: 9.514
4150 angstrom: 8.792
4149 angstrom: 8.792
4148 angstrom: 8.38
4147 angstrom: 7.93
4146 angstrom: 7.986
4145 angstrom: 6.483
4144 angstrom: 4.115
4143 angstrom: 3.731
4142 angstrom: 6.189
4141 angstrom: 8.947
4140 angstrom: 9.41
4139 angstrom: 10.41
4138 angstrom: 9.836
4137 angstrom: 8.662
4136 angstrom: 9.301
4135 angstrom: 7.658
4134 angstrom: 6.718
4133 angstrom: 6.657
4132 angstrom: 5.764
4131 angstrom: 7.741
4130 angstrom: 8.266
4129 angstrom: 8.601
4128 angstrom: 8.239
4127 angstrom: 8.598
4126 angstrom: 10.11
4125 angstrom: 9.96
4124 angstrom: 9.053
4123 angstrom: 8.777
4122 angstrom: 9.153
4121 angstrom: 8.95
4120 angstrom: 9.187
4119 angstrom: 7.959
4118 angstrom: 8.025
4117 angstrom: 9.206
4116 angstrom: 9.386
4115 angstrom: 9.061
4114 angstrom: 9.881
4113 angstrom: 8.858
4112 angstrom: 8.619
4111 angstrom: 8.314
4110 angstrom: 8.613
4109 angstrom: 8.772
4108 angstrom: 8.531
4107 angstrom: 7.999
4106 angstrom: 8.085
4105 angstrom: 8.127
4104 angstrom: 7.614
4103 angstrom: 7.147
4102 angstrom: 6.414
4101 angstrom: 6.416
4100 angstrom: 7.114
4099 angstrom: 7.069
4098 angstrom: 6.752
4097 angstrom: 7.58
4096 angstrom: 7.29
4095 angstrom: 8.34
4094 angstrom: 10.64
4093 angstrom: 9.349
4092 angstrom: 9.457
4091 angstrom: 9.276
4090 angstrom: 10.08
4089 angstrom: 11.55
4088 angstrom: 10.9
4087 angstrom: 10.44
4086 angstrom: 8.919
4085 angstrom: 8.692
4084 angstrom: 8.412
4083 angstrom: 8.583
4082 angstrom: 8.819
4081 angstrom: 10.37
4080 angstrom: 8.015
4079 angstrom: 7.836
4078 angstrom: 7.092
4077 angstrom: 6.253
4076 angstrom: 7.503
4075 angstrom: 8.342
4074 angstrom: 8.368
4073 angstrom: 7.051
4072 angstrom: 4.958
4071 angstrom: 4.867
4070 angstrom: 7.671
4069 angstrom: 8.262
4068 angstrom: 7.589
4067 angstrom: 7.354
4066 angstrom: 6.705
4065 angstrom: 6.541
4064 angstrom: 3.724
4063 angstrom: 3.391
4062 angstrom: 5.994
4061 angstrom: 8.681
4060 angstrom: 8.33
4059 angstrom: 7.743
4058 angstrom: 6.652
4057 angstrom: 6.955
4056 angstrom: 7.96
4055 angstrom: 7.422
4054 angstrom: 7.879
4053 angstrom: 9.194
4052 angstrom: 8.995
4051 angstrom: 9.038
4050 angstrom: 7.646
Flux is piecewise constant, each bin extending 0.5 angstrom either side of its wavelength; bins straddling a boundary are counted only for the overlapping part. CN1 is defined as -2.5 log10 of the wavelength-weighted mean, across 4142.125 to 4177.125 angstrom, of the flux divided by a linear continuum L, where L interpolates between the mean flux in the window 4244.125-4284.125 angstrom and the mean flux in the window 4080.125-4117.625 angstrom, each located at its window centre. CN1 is 0.04 mag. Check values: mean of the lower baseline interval 8.66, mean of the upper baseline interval 7.85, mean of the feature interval 8.08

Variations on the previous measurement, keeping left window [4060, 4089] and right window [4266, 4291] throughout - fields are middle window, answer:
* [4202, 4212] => -0.15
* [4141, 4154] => 0.03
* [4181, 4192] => -0.08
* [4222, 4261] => 0.07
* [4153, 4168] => -0.13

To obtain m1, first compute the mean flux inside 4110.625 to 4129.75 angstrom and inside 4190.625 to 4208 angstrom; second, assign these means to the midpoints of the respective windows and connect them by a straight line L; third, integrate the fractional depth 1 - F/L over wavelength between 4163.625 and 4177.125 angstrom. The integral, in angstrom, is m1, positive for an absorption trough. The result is 0.56 angstrom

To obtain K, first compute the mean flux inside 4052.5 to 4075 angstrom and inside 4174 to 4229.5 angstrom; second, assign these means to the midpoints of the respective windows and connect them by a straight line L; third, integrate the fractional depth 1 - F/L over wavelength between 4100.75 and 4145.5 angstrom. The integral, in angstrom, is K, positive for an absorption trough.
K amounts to -4.8 angstrom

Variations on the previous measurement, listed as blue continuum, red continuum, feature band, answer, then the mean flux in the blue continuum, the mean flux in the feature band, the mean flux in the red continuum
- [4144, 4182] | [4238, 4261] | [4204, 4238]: 2.3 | 8.42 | 7.6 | 8.02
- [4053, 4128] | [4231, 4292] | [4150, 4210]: -3.2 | 8.11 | 8.42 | 7.89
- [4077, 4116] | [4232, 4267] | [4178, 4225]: -0.7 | 8.53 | 8.36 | 8.12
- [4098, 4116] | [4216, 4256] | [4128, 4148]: 0.6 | 8.04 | 7.64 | 7.34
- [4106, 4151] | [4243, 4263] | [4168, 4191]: -0.6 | 8.32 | 8.32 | 7.83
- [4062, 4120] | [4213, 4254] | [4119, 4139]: -1.6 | 8.03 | 8.52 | 7.51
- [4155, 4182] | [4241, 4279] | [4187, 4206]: 0.9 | 8.61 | 7.97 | 7.84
